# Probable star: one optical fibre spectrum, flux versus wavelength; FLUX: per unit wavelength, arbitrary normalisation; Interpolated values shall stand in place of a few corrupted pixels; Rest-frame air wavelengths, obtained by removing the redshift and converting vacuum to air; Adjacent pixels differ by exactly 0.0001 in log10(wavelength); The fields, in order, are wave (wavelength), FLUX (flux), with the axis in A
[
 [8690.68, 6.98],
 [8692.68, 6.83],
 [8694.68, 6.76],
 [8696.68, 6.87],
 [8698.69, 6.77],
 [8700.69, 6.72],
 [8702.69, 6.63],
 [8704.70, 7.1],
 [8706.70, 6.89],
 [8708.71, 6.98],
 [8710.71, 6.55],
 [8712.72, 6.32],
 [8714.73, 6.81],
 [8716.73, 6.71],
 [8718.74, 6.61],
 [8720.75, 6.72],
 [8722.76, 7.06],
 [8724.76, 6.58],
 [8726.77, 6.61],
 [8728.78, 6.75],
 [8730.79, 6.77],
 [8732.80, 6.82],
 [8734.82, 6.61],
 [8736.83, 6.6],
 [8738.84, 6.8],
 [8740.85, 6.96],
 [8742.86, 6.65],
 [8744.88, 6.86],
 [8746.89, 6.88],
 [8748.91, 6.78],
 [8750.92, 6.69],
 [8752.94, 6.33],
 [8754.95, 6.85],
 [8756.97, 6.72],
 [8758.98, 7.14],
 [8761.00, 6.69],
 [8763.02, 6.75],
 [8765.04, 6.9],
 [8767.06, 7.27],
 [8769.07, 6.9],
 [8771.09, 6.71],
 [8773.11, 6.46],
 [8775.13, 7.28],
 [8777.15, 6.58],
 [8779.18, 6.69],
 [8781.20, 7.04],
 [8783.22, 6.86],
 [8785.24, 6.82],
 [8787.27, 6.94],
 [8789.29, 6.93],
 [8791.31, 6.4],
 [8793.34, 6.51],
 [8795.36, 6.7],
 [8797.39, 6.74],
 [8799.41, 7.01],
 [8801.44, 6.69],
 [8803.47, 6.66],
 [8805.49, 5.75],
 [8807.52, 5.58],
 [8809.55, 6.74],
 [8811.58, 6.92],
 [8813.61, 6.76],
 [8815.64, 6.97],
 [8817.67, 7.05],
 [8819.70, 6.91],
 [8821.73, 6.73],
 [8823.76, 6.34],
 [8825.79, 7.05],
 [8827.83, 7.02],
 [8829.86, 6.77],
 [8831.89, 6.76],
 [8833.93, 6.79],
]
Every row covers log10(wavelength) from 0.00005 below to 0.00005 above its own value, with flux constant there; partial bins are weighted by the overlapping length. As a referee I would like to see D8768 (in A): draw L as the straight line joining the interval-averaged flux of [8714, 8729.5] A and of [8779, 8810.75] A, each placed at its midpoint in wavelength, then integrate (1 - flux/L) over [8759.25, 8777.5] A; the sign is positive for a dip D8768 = -0.53 A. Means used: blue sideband 6.73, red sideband 6.63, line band 6.86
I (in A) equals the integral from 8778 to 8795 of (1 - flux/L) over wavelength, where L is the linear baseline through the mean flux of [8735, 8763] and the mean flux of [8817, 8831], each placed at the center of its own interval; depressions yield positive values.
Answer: 0.1 A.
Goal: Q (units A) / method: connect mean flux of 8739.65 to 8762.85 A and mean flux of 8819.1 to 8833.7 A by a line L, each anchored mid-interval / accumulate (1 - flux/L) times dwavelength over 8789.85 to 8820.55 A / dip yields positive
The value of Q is 0.7 A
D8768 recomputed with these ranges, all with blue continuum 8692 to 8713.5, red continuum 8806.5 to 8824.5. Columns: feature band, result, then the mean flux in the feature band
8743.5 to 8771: -0.4 A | 6.82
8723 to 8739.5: 0.1 A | 6.71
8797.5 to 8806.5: 0.2 A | 6.55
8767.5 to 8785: -0.3 A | 6.83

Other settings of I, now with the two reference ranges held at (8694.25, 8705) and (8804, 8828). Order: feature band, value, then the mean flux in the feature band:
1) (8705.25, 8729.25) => 0.2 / 6.72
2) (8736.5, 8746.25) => -0.1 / 6.79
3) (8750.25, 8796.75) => -0.7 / 6.79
